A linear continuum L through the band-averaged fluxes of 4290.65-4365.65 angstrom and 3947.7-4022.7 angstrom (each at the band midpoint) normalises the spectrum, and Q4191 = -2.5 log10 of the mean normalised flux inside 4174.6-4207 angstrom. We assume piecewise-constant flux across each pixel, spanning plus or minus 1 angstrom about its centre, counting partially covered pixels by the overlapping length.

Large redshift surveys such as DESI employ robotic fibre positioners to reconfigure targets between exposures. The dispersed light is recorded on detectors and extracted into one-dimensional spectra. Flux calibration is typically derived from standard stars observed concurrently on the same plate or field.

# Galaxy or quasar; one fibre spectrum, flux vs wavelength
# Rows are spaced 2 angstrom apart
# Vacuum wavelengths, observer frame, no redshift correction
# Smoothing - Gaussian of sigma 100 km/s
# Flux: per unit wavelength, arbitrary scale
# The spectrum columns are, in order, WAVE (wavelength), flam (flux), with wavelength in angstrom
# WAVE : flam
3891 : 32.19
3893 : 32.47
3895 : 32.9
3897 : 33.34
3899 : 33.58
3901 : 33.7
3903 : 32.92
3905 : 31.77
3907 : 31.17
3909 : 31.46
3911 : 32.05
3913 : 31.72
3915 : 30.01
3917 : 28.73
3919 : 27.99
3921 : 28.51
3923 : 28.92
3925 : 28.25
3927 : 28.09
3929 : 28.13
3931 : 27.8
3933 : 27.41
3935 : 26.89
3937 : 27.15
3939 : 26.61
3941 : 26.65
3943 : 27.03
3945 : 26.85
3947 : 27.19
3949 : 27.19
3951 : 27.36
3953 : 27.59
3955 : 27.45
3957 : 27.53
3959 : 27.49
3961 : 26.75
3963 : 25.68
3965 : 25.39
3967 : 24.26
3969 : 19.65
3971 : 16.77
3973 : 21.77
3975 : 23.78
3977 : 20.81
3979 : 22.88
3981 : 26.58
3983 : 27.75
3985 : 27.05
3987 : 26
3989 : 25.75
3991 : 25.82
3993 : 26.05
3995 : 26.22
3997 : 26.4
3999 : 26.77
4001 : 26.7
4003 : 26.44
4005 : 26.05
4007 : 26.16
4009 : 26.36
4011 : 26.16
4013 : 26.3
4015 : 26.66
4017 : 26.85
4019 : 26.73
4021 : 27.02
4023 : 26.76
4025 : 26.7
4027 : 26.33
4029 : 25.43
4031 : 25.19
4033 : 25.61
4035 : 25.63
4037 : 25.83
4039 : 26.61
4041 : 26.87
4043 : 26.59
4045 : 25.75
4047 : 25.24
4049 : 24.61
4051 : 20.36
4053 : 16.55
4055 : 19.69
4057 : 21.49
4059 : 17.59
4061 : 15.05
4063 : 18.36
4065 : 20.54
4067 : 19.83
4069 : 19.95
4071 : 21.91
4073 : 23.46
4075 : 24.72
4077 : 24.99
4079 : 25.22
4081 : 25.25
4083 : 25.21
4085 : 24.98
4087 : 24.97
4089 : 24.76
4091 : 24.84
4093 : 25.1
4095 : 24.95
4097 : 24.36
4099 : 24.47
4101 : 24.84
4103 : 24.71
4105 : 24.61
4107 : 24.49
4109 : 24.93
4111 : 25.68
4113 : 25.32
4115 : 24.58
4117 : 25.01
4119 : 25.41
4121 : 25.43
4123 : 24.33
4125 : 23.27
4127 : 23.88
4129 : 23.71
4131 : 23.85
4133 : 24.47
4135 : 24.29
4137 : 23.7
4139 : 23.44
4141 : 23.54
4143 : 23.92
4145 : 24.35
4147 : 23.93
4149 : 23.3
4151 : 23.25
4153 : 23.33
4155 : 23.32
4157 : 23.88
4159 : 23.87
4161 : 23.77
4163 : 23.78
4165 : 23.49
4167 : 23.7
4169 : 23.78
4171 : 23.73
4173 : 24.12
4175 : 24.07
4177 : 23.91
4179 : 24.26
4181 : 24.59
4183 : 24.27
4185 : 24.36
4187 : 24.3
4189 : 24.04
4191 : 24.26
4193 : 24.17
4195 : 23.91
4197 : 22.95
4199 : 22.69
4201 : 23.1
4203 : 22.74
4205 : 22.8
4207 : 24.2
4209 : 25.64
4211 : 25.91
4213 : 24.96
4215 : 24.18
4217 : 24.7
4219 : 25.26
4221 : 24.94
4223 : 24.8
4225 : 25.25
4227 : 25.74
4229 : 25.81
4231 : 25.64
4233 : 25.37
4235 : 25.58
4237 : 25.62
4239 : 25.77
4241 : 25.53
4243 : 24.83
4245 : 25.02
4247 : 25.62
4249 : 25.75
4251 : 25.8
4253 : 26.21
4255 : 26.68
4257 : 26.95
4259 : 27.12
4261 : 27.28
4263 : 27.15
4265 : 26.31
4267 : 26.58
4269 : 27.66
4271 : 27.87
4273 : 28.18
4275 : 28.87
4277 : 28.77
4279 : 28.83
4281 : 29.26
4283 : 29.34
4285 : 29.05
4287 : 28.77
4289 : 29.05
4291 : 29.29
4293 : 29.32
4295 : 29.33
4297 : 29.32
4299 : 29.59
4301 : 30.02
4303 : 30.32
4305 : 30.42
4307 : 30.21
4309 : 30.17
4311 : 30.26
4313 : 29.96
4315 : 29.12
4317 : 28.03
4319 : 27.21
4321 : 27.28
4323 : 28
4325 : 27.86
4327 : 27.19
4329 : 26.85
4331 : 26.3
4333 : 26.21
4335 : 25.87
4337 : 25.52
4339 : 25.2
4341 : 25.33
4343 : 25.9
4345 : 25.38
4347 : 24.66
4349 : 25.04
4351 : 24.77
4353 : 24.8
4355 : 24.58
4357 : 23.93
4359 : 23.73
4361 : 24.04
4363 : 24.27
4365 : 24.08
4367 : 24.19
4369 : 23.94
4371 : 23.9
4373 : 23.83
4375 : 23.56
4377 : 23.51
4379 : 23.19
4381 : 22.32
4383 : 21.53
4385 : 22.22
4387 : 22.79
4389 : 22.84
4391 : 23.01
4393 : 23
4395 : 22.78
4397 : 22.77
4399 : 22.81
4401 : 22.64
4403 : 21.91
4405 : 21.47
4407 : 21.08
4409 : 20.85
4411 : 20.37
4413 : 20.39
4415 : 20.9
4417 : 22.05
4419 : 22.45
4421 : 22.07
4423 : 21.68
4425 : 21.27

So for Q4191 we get 0.118 mag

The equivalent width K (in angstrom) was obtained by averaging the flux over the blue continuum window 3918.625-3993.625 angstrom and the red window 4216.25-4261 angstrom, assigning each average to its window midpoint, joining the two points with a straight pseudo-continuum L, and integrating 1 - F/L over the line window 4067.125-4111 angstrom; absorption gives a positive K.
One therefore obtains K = 2.6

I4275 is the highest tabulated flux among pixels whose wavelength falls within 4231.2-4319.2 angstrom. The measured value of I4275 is 30.42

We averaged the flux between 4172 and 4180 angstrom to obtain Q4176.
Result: 24.1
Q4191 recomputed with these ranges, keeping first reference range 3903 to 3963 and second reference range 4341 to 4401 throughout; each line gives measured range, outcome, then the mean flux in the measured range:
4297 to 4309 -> -0.22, 30.1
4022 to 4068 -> 0.17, 23.2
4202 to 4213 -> 0.05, 24.3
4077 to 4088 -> 0.07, 25.1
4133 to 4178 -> 0.10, 23.8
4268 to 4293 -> -0.17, 28.8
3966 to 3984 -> 0.22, 22.7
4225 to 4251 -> -0.02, 25.5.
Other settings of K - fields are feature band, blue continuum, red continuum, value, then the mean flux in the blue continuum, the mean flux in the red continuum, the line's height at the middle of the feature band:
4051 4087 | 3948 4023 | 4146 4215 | 4.9 angstrom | 25.6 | 23.9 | 24.9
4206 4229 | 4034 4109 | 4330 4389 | -1.2 angstrom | 23.4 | 24.3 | 23.8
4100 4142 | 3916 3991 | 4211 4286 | 3.0 angstrom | 26.1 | 26.4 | 26.3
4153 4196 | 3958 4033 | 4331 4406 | 1.3 angstrom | 25.4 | 23.9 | 24.7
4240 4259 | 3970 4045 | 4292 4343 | 1.2 angstrom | 25.7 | 28.2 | 27.6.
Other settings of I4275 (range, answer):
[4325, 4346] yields 27.86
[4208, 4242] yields 25.91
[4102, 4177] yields 25.68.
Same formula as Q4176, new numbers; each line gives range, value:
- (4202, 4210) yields 23.8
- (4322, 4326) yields 27.9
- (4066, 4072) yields 20.6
